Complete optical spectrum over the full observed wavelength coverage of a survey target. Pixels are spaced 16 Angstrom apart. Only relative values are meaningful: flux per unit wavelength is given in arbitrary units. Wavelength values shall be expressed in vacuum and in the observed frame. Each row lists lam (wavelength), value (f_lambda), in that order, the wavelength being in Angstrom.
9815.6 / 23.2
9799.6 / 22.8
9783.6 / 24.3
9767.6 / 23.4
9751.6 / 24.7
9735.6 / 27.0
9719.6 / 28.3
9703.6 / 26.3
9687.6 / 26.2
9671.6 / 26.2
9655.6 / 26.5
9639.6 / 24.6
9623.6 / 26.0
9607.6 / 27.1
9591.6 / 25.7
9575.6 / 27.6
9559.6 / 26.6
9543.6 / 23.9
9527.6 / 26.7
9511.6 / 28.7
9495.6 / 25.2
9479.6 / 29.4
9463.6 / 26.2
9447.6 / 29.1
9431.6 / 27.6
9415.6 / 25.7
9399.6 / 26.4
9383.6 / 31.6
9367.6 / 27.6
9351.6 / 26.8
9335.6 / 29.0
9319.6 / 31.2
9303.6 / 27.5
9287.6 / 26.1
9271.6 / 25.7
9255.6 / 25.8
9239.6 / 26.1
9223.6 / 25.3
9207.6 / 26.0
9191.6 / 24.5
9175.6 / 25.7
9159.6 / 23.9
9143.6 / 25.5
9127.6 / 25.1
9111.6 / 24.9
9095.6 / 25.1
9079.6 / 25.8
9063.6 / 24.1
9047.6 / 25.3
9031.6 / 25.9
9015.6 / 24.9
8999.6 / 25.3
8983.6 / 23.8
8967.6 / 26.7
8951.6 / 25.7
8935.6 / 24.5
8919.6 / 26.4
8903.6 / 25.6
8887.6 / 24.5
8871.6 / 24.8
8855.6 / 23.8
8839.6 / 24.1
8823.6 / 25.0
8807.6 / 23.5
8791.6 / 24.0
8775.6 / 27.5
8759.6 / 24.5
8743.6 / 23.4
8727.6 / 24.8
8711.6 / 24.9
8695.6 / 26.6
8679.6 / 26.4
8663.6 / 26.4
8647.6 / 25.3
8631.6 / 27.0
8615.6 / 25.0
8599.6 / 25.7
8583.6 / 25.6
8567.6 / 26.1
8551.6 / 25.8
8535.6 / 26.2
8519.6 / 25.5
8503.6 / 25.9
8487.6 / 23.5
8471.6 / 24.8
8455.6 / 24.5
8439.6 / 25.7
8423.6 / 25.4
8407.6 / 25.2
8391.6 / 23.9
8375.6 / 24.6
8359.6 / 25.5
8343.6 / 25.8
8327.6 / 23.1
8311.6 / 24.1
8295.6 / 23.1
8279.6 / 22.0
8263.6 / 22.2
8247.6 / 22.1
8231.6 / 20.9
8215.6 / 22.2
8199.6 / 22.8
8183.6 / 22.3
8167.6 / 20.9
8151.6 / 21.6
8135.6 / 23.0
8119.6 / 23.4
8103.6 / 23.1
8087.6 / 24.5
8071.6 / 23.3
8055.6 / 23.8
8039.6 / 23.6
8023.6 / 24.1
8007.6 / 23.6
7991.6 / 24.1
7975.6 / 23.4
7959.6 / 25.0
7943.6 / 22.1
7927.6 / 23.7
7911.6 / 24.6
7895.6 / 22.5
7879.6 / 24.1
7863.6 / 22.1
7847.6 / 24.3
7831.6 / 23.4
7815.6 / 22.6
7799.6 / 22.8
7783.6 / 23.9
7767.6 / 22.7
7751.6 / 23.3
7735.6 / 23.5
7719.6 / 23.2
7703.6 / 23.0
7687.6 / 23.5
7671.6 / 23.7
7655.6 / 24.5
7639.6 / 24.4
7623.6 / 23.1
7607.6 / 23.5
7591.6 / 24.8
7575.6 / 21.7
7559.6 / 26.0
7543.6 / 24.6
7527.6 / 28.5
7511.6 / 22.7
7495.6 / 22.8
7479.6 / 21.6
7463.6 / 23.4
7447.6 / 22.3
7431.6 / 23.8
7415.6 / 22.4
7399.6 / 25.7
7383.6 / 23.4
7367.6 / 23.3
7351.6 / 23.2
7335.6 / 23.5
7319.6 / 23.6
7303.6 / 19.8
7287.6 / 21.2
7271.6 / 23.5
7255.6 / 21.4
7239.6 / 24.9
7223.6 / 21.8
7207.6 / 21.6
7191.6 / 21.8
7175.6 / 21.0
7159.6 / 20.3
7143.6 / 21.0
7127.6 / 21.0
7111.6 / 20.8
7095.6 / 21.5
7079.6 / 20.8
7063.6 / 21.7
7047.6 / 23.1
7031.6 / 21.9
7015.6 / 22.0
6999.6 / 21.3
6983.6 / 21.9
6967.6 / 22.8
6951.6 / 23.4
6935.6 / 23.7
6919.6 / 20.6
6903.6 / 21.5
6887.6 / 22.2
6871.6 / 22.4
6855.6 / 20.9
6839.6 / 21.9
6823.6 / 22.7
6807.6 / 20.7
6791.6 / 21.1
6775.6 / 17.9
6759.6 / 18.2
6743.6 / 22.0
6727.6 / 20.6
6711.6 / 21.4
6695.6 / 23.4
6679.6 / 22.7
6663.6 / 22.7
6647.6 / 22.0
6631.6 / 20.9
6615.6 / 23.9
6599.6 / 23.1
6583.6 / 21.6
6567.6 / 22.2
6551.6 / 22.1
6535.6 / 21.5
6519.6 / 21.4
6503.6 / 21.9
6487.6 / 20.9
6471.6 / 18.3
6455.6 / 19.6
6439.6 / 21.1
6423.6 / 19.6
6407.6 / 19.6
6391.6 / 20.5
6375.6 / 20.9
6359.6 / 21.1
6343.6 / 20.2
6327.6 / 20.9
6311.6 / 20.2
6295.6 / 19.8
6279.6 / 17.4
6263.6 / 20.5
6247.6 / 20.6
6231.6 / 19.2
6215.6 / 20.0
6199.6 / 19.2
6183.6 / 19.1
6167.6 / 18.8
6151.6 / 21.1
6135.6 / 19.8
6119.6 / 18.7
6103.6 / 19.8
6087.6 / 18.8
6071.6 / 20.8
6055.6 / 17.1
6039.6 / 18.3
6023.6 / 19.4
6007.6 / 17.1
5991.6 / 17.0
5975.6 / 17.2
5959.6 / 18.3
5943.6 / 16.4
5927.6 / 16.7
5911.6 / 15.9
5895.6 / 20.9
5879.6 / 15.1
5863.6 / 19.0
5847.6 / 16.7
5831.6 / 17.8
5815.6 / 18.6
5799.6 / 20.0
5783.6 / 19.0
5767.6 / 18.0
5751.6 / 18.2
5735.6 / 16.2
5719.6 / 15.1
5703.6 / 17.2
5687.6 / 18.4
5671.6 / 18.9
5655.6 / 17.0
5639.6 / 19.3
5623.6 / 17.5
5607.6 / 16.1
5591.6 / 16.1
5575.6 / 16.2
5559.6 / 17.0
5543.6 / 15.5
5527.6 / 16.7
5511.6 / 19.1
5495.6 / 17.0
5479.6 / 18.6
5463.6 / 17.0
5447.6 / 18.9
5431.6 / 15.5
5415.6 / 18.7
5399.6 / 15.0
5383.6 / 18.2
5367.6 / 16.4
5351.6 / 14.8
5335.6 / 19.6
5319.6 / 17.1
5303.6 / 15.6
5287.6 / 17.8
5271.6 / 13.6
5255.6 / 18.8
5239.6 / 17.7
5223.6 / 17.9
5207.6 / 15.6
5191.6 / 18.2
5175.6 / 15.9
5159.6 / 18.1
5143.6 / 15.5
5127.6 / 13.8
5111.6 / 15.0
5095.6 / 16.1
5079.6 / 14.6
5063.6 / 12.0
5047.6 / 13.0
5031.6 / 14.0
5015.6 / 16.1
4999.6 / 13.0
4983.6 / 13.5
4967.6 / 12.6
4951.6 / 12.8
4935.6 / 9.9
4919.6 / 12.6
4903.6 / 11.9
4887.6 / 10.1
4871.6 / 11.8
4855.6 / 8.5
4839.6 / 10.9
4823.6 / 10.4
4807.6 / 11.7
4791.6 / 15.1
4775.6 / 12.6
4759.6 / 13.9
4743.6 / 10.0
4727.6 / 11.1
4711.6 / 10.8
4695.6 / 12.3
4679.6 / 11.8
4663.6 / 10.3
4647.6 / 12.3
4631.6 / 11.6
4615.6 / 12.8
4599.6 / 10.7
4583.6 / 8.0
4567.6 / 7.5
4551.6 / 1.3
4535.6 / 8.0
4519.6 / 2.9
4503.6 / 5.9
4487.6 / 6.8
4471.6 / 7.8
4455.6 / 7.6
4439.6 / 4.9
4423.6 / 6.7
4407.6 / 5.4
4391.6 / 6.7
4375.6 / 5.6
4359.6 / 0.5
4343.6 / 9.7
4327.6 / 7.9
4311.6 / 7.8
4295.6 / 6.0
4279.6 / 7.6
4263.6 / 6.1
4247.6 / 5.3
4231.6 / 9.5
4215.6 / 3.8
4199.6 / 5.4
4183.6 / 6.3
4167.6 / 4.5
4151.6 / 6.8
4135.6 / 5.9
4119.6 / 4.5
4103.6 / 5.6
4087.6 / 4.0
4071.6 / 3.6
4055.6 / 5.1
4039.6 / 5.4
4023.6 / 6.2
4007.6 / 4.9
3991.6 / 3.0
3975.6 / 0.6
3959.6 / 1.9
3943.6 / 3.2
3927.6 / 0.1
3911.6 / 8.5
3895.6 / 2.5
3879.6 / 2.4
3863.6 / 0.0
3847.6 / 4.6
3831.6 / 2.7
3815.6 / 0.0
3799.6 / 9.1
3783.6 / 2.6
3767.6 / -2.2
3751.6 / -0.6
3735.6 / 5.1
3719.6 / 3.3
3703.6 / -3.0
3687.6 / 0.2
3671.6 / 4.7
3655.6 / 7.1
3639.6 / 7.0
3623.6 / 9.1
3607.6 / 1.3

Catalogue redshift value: 0.15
